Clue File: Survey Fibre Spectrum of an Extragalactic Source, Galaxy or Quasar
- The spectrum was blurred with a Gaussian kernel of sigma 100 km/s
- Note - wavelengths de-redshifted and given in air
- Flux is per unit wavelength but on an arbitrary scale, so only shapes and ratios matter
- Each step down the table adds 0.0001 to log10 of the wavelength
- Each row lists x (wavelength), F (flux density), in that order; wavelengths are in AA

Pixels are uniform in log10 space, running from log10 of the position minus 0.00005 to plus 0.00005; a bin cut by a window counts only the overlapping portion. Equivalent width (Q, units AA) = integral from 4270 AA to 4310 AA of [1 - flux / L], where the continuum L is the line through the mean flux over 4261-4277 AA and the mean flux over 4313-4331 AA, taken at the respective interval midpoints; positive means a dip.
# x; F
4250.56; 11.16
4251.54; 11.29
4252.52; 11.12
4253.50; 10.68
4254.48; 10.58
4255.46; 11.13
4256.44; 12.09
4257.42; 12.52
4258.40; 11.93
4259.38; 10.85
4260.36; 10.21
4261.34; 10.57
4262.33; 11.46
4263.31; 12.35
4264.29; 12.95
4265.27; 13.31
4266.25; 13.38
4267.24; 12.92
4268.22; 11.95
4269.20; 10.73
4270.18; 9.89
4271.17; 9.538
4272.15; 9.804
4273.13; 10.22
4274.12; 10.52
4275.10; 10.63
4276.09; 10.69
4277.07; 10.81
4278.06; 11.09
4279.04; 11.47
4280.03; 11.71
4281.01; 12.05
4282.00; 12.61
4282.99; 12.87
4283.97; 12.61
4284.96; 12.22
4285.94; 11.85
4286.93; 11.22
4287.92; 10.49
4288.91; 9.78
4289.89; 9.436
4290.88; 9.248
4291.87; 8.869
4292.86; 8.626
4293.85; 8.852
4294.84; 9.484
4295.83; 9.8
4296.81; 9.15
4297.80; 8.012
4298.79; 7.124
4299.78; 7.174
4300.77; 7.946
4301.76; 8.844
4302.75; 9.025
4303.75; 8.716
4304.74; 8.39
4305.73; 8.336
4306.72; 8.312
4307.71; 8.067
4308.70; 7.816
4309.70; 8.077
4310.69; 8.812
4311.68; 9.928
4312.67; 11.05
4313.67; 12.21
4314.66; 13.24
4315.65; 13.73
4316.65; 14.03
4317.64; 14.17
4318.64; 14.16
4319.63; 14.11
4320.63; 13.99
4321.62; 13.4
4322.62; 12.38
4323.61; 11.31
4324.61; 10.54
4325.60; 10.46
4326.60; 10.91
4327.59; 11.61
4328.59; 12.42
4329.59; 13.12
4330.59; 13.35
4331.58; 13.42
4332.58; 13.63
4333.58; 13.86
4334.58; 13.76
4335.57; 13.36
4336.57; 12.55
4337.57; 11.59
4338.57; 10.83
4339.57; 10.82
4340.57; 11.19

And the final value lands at 6.8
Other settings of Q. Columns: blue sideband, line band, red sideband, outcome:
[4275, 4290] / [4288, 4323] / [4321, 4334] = 5.3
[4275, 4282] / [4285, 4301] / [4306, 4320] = 2.8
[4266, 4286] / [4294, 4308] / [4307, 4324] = 3.8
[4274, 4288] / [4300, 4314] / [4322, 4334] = 3.6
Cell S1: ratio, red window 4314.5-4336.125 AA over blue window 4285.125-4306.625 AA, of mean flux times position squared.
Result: 1.4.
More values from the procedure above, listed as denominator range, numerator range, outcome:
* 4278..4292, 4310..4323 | 1.14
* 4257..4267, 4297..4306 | 0.70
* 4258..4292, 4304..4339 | 1.07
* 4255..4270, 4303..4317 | 0.86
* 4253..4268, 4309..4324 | 1.07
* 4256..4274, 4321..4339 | 1.11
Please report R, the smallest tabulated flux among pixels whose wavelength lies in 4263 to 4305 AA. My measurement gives 7.124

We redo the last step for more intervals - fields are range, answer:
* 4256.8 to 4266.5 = 10.21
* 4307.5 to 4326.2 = 7.816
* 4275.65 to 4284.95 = 10.69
